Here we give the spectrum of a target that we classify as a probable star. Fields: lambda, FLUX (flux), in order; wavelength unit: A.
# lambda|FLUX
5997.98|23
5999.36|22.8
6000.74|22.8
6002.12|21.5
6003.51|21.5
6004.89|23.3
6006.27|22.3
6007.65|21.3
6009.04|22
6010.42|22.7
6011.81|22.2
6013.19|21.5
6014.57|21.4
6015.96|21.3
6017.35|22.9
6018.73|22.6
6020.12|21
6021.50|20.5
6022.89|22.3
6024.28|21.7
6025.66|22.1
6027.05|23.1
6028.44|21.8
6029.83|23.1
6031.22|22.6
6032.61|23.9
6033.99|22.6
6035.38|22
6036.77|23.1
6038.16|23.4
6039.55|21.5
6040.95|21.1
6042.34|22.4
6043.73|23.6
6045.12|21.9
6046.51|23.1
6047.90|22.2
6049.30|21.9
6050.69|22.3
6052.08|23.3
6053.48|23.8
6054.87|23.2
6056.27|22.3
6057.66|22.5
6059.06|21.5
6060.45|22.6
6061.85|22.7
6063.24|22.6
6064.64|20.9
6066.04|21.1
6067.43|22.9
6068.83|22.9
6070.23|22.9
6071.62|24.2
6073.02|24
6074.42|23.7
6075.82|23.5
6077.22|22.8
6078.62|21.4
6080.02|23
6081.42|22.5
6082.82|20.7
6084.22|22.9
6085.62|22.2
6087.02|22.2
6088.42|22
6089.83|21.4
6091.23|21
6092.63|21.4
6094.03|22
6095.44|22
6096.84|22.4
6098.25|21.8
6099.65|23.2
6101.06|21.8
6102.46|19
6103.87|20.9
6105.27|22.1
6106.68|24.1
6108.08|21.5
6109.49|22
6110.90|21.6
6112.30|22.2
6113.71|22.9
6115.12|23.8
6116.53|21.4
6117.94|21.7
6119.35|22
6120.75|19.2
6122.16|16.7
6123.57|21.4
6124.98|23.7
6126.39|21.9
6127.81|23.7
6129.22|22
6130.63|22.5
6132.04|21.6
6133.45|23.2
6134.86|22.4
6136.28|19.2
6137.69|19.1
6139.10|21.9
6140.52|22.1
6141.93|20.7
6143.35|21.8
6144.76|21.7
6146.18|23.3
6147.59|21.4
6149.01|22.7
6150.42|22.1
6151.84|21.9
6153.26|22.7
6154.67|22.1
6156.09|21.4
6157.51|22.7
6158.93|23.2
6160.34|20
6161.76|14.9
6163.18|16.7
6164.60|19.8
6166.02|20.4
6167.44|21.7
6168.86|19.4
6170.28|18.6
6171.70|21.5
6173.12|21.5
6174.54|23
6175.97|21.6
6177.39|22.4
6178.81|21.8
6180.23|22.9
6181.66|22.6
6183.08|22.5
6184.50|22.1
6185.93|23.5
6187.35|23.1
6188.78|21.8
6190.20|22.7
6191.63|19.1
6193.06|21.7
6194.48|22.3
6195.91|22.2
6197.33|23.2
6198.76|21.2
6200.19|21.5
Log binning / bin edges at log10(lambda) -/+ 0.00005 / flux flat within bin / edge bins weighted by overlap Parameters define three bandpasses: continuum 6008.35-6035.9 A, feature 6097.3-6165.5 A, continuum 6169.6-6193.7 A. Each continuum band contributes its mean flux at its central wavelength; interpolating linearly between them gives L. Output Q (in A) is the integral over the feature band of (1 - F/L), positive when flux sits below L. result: 1.5 A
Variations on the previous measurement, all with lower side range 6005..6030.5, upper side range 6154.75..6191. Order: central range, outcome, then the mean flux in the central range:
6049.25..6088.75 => -1.5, 22.6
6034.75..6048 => -0.3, 22.4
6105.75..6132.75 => -0.4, 21.9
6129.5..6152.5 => -0.3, 21.7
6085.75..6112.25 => -0.2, 21.8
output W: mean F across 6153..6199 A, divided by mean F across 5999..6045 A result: 0.96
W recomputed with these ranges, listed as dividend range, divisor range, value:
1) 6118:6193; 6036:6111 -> 0.96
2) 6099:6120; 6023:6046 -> 0.98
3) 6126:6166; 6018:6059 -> 0.95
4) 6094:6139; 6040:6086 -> 0.96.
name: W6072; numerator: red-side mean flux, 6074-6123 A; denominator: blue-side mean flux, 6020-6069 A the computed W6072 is 0.98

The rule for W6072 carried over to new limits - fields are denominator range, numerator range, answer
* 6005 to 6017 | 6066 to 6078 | 1.06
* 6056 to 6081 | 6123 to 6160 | 0.97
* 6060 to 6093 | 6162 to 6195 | 0.95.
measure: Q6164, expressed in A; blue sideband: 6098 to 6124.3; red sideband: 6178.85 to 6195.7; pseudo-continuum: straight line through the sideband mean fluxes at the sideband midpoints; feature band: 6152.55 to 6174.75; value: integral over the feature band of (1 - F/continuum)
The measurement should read 1.5 A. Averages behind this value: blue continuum 21.5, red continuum 22.2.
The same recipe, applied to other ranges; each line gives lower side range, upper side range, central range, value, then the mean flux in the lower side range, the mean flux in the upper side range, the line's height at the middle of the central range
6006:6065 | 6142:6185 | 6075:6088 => -0.2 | 22.3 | 21.3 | 22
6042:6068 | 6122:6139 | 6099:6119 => -0.1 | 22.5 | 21.6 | 21.9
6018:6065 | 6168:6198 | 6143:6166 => 0.9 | 22.4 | 21.9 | 22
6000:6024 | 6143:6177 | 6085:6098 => -0.2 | 21.9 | 21.1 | 21.5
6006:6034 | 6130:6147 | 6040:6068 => -0.5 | 22.1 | 21.6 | 22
